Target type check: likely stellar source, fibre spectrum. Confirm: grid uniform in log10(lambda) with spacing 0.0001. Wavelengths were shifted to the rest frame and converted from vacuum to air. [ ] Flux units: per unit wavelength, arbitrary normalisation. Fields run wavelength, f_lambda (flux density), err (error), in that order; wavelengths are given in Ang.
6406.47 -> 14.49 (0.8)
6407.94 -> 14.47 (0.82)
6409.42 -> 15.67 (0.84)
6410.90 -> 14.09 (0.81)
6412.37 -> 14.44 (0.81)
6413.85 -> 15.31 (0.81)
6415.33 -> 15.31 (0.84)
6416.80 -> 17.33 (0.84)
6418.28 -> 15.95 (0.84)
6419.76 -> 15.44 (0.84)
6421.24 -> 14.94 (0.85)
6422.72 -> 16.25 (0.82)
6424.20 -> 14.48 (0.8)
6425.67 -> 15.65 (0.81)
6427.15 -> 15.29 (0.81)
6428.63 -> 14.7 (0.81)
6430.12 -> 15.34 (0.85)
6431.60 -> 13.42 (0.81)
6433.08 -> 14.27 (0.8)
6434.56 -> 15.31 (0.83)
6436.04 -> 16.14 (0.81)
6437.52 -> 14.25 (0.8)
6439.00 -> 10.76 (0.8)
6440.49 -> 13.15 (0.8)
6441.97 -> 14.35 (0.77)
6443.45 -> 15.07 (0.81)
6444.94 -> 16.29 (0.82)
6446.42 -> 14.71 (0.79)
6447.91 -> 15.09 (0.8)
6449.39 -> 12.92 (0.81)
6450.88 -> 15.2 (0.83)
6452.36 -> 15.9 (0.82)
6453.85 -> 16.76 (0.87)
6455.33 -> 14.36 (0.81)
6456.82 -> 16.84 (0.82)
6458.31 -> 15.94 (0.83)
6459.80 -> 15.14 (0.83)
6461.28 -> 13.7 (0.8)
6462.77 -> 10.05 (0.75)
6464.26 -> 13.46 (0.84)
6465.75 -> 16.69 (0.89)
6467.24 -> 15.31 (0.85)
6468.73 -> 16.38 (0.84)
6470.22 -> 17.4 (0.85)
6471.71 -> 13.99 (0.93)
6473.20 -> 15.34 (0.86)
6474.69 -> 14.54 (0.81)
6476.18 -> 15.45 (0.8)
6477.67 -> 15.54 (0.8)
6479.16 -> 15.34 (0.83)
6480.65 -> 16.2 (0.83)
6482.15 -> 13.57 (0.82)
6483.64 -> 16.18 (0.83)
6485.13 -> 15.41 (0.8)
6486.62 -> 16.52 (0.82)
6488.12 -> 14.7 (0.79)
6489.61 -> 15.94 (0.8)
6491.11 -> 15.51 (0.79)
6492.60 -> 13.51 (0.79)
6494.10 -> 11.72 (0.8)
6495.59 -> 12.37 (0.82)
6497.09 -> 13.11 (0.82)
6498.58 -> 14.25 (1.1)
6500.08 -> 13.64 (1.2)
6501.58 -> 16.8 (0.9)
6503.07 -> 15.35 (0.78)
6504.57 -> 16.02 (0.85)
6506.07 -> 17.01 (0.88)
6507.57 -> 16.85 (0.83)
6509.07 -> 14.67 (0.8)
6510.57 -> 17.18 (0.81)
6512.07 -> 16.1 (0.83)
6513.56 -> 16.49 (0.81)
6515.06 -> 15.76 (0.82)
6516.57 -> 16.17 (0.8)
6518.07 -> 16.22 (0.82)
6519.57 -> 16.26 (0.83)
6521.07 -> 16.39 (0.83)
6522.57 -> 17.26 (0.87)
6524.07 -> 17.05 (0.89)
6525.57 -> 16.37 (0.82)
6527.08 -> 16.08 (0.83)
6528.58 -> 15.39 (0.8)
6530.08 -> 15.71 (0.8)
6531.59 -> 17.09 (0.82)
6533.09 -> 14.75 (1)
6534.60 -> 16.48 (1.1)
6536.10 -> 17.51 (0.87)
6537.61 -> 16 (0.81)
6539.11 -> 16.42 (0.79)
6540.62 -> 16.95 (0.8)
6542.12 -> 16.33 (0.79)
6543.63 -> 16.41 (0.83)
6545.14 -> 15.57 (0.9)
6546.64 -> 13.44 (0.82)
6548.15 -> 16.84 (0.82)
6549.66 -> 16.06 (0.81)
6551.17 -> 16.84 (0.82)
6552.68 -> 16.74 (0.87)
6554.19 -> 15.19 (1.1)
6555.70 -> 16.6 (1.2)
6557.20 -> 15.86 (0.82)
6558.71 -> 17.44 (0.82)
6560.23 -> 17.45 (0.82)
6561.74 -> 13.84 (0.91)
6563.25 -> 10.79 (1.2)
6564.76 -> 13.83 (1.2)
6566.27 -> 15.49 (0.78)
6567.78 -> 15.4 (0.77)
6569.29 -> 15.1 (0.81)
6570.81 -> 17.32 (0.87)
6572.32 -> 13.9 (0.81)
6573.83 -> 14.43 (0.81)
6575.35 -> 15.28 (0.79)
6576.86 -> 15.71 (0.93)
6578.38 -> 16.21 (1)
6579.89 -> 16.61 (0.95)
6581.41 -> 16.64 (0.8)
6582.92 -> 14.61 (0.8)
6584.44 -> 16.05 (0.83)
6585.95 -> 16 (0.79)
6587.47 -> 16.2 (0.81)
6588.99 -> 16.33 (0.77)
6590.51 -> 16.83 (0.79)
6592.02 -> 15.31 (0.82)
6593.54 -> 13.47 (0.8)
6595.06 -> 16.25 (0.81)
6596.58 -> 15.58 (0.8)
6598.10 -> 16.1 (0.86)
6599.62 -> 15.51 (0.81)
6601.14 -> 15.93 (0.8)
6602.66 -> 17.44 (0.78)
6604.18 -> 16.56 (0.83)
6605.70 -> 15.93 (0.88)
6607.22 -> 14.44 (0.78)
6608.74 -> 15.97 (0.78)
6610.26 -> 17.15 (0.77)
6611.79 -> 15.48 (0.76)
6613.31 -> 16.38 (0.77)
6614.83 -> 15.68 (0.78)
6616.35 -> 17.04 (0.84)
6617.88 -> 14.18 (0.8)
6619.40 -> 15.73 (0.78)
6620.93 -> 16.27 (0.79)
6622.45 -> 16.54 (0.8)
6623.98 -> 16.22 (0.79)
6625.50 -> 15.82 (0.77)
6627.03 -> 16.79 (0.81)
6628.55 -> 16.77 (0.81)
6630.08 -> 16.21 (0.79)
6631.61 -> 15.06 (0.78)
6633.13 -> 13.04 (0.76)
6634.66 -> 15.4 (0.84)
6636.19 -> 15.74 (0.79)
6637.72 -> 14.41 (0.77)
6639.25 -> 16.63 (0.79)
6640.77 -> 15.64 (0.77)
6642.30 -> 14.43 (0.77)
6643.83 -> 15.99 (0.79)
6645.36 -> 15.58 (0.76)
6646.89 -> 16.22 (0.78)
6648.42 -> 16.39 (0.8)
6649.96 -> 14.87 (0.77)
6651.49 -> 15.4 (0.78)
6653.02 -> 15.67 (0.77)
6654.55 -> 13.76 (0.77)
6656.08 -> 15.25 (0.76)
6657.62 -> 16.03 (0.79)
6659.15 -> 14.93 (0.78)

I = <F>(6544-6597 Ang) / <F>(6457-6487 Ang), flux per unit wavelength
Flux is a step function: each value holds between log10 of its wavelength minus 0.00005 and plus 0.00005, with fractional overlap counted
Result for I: 1.0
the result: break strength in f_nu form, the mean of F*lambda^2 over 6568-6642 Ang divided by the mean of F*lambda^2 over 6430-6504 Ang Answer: 1.11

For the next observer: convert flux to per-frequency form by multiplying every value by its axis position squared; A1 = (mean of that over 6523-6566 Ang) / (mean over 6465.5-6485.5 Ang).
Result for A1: 1.0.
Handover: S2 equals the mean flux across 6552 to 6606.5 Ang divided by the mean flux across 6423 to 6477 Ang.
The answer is 1.06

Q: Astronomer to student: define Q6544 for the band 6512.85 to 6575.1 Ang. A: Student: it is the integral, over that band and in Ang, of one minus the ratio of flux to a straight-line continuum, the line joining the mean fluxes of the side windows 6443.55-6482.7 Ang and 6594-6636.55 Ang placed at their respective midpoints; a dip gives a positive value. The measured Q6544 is -1.49 Ang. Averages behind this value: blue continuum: 15.1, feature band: 15.9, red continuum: 15.9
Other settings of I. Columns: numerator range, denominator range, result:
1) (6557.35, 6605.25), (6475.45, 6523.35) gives 1.01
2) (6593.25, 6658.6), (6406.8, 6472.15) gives 1.05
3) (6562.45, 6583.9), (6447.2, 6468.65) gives 1.02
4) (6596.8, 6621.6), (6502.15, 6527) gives 0.98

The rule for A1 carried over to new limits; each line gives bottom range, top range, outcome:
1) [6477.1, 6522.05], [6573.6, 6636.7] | 1.06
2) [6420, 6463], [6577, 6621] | 1.13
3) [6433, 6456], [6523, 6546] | 1.14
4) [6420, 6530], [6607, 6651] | 1.09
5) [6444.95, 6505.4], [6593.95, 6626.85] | 1.12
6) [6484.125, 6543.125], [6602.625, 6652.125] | 1.04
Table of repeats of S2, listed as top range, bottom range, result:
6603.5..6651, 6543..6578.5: 1.02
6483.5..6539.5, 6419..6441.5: 1.07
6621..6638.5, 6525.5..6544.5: 0.96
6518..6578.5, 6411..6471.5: 1.06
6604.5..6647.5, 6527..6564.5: 0.99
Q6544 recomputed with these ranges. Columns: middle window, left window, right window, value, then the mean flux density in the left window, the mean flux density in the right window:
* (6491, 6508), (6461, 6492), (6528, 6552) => 0.97 Ang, 15.1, 16.1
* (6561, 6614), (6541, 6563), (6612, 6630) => 1.61 Ang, 15.9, 16.1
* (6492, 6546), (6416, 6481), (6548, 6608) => -1.32 Ang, 15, 15.7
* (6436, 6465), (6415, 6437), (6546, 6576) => 1.64 Ang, 15.3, 15.4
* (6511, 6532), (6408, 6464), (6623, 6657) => -1.65 Ang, 14.8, 15.5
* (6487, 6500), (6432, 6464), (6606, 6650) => 0.79 Ang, 14.6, 15.7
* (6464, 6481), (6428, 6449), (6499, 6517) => -0.35 Ang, 14.5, 16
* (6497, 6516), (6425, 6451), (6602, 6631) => -0.73 Ang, 14.5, 16.1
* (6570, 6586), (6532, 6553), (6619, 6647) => 0.29 Ang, 16.2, 15.7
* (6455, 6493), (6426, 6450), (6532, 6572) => -0.65 Ang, 14.5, 15.8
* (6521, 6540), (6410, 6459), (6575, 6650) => -1.11 Ang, 15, 15.8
